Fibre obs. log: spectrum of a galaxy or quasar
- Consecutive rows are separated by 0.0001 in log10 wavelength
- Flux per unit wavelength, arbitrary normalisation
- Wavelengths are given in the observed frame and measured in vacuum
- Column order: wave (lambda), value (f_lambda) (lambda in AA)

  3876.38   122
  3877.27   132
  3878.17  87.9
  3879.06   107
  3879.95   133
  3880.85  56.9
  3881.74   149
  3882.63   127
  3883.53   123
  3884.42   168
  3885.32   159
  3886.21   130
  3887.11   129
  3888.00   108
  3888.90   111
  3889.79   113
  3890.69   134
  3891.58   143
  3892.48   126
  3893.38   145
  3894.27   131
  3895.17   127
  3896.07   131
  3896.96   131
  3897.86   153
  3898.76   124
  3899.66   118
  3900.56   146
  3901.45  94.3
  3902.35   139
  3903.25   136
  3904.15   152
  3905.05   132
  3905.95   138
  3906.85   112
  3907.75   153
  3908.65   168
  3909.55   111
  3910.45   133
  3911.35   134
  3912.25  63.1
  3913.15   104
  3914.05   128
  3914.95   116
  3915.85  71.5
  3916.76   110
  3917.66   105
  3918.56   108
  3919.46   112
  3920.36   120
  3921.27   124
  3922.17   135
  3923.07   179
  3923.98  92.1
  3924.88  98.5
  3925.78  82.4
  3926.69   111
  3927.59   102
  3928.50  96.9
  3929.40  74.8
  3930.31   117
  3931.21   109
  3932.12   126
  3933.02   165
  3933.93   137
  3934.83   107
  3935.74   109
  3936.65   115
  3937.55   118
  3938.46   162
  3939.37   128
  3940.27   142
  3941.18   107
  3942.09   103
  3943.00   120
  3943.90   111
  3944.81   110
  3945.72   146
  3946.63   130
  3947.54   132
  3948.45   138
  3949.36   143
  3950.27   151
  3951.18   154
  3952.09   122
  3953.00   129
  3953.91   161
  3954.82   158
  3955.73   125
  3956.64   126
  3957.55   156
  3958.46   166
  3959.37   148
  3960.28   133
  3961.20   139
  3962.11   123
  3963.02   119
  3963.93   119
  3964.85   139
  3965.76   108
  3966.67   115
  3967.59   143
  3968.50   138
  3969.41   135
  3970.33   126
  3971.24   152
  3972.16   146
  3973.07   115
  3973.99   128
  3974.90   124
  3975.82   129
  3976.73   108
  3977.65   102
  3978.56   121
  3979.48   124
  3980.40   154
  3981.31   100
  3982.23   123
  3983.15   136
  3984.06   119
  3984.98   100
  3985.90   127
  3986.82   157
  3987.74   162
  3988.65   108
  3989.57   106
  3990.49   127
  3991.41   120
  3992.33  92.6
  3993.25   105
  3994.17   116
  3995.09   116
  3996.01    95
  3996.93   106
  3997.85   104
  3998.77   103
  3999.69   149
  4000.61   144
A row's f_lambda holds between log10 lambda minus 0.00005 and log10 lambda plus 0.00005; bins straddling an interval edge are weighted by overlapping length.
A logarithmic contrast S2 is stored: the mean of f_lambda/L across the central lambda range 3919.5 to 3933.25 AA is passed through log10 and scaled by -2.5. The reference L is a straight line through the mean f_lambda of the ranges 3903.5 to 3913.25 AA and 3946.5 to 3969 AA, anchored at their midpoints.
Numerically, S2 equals 0.15 mag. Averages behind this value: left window 128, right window 137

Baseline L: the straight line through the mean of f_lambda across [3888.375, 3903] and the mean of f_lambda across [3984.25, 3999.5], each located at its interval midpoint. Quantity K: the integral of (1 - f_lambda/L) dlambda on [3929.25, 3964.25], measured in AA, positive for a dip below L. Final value -2.5 AA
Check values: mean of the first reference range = 129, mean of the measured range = 131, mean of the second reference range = 116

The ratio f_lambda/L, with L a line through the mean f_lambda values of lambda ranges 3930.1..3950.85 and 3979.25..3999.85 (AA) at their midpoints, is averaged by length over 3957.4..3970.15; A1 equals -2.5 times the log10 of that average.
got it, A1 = -0.09 mag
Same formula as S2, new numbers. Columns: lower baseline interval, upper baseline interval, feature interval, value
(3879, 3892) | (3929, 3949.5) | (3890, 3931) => 0.036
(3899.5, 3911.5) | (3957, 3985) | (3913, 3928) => 0.185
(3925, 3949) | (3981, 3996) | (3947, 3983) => -0.117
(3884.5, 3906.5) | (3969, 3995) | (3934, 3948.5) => 0.033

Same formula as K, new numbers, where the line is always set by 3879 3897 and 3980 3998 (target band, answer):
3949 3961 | -2.2 AA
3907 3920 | 1.1 AA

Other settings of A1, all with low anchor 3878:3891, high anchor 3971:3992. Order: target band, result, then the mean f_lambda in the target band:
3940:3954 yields -0.050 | 130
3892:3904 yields -0.069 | 131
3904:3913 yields -0.039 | 128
